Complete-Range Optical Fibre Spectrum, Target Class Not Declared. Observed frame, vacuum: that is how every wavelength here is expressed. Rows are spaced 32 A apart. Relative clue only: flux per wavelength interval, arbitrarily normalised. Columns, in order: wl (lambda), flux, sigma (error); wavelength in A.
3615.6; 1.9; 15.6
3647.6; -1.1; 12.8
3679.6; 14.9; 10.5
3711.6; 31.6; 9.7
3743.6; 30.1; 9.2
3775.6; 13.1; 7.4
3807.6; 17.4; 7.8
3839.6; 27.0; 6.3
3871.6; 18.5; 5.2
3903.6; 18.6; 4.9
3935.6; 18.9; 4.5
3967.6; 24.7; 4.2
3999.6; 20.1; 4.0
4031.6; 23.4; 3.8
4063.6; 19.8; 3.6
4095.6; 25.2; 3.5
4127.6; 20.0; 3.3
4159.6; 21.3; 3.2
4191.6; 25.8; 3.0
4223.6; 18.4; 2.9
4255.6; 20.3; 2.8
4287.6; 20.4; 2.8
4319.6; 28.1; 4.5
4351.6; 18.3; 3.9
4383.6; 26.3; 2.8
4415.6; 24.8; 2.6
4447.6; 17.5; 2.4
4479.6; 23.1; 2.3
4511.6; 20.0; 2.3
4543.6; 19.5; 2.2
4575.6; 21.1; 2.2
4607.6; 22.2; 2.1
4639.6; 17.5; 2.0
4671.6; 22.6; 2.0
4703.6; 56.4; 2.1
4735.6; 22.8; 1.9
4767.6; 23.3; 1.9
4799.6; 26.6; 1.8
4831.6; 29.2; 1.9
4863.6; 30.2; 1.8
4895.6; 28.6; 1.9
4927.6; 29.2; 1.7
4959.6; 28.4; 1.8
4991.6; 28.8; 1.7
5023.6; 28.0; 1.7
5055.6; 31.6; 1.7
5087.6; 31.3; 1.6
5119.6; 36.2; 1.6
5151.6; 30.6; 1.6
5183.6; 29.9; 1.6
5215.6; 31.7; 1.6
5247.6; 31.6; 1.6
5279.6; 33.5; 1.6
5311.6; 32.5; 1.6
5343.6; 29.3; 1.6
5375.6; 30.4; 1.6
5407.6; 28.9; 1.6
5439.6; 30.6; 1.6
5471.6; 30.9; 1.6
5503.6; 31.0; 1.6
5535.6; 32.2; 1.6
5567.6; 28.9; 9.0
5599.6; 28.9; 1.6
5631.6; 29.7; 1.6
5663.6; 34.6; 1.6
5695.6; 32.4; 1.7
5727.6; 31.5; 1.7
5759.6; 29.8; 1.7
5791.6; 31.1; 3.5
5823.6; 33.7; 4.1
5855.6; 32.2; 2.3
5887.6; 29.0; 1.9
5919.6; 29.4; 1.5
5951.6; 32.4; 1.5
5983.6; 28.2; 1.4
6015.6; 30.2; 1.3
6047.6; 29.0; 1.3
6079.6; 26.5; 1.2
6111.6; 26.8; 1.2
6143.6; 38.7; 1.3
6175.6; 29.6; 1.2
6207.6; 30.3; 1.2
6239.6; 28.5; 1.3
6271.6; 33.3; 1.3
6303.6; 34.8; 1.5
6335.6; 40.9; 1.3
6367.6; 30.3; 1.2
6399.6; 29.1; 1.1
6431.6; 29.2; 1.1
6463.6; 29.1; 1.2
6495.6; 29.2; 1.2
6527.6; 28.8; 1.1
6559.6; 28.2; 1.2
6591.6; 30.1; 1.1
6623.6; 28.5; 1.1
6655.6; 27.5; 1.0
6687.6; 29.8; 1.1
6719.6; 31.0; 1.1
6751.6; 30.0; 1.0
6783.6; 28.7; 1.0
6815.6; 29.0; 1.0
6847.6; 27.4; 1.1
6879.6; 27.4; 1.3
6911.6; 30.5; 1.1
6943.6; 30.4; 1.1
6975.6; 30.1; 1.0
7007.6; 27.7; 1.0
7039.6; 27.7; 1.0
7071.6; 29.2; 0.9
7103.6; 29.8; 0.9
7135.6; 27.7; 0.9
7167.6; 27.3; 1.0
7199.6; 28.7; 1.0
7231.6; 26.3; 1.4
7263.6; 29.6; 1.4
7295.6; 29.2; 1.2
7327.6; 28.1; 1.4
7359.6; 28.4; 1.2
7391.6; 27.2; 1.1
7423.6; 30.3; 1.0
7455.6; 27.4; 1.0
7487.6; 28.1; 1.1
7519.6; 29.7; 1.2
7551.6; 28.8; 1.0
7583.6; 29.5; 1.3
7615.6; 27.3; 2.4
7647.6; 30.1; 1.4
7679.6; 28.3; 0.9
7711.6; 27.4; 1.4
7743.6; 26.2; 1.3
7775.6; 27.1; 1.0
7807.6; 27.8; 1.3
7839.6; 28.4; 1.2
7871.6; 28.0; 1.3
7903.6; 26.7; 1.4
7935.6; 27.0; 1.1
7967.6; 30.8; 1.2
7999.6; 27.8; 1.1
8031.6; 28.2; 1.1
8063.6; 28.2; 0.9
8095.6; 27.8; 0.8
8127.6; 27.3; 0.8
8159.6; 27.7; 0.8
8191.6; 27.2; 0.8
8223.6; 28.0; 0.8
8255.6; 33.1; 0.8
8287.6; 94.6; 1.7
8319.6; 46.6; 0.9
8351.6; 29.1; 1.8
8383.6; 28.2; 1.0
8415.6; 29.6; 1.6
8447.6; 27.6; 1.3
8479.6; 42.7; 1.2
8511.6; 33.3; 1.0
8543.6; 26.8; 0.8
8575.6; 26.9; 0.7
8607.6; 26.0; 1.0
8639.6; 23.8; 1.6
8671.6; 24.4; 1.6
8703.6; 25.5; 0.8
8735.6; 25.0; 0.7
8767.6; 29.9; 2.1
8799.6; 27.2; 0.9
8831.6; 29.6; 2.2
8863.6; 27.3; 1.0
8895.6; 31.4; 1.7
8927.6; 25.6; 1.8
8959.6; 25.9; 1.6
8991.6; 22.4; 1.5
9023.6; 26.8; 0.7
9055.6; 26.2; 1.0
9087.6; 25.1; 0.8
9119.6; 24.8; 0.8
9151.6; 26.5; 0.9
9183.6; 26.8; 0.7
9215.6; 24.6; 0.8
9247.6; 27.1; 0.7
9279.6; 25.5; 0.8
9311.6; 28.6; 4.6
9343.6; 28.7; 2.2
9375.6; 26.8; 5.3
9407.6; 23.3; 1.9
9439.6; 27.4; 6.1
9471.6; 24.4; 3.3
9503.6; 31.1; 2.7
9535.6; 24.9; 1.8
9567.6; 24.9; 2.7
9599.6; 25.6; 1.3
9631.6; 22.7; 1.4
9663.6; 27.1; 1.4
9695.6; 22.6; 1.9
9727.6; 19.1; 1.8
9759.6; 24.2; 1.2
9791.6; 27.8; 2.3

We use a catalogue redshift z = 0.26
